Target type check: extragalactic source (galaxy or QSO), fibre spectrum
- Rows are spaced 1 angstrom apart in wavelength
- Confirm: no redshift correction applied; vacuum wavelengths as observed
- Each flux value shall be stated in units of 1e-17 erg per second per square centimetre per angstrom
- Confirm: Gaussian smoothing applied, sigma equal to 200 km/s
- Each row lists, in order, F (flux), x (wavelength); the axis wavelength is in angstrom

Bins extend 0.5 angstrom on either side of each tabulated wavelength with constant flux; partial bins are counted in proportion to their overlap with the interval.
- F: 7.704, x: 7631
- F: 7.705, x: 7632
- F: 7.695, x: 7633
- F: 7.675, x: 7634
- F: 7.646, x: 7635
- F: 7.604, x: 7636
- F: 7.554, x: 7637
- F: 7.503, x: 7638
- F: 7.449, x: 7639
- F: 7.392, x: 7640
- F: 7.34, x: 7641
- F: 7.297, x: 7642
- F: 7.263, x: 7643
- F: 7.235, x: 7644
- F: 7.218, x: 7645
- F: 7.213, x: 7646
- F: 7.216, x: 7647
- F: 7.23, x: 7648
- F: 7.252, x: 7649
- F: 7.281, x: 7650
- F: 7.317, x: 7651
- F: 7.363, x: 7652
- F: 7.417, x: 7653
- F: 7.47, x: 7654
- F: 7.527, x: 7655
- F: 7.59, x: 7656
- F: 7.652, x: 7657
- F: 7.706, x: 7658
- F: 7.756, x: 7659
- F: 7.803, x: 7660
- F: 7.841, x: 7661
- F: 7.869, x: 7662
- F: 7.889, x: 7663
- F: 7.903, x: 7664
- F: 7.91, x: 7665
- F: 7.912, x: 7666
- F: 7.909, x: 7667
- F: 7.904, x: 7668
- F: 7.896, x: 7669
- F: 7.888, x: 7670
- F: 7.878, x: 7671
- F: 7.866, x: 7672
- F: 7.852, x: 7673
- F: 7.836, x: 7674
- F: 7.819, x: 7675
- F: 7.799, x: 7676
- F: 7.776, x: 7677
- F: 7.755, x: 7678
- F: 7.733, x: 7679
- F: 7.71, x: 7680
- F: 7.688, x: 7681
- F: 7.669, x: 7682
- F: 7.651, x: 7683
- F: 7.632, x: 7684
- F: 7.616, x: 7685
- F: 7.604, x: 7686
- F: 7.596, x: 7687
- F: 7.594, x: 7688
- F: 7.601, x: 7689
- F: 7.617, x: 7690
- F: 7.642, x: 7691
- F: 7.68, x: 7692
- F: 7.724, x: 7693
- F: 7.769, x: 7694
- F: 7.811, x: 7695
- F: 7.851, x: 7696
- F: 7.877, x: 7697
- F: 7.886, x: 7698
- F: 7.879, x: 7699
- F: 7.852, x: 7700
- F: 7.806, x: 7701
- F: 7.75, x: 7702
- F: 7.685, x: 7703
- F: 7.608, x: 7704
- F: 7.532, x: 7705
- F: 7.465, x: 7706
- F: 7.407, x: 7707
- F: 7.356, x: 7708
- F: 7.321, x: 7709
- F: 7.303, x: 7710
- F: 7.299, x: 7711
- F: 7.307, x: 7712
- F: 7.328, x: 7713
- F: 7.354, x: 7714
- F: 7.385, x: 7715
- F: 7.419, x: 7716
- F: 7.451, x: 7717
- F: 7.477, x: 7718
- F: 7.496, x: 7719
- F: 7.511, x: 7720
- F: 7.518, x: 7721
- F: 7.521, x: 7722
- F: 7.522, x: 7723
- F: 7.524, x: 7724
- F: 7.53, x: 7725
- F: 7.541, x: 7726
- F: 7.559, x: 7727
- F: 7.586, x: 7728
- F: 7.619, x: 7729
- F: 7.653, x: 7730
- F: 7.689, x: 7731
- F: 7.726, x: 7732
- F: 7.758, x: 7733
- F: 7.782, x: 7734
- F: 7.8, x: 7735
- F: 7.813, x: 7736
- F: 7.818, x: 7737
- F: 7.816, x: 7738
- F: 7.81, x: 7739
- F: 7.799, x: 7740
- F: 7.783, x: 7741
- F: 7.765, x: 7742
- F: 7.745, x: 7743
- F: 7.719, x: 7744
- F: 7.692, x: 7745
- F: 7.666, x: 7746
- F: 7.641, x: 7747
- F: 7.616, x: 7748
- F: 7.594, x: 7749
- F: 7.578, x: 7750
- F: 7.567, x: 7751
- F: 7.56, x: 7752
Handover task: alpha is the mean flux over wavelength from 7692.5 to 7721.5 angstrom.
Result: 7.57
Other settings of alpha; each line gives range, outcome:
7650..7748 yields 7.66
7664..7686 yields 7.79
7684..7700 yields 7.72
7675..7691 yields 7.67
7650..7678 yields 7.75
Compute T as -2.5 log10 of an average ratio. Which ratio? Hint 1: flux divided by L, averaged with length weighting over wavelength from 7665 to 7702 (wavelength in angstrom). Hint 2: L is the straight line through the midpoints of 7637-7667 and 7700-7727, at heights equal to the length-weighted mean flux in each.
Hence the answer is -0.04 mag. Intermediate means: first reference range 7.52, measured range 7.77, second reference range 7.49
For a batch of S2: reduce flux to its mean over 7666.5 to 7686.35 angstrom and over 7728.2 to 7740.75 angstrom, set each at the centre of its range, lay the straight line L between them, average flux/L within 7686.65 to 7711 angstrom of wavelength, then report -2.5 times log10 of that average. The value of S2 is 0.02 mag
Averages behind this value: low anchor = 7.78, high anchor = 7.75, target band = 7.64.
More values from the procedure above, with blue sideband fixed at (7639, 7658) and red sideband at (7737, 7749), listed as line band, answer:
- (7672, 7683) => -0.04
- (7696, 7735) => 0.01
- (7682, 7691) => -0.02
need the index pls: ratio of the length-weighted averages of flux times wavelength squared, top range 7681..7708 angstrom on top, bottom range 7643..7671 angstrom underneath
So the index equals 1.0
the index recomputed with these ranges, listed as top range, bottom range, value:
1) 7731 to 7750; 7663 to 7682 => 1.01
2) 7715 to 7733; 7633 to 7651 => 1.04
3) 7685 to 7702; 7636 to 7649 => 1.07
